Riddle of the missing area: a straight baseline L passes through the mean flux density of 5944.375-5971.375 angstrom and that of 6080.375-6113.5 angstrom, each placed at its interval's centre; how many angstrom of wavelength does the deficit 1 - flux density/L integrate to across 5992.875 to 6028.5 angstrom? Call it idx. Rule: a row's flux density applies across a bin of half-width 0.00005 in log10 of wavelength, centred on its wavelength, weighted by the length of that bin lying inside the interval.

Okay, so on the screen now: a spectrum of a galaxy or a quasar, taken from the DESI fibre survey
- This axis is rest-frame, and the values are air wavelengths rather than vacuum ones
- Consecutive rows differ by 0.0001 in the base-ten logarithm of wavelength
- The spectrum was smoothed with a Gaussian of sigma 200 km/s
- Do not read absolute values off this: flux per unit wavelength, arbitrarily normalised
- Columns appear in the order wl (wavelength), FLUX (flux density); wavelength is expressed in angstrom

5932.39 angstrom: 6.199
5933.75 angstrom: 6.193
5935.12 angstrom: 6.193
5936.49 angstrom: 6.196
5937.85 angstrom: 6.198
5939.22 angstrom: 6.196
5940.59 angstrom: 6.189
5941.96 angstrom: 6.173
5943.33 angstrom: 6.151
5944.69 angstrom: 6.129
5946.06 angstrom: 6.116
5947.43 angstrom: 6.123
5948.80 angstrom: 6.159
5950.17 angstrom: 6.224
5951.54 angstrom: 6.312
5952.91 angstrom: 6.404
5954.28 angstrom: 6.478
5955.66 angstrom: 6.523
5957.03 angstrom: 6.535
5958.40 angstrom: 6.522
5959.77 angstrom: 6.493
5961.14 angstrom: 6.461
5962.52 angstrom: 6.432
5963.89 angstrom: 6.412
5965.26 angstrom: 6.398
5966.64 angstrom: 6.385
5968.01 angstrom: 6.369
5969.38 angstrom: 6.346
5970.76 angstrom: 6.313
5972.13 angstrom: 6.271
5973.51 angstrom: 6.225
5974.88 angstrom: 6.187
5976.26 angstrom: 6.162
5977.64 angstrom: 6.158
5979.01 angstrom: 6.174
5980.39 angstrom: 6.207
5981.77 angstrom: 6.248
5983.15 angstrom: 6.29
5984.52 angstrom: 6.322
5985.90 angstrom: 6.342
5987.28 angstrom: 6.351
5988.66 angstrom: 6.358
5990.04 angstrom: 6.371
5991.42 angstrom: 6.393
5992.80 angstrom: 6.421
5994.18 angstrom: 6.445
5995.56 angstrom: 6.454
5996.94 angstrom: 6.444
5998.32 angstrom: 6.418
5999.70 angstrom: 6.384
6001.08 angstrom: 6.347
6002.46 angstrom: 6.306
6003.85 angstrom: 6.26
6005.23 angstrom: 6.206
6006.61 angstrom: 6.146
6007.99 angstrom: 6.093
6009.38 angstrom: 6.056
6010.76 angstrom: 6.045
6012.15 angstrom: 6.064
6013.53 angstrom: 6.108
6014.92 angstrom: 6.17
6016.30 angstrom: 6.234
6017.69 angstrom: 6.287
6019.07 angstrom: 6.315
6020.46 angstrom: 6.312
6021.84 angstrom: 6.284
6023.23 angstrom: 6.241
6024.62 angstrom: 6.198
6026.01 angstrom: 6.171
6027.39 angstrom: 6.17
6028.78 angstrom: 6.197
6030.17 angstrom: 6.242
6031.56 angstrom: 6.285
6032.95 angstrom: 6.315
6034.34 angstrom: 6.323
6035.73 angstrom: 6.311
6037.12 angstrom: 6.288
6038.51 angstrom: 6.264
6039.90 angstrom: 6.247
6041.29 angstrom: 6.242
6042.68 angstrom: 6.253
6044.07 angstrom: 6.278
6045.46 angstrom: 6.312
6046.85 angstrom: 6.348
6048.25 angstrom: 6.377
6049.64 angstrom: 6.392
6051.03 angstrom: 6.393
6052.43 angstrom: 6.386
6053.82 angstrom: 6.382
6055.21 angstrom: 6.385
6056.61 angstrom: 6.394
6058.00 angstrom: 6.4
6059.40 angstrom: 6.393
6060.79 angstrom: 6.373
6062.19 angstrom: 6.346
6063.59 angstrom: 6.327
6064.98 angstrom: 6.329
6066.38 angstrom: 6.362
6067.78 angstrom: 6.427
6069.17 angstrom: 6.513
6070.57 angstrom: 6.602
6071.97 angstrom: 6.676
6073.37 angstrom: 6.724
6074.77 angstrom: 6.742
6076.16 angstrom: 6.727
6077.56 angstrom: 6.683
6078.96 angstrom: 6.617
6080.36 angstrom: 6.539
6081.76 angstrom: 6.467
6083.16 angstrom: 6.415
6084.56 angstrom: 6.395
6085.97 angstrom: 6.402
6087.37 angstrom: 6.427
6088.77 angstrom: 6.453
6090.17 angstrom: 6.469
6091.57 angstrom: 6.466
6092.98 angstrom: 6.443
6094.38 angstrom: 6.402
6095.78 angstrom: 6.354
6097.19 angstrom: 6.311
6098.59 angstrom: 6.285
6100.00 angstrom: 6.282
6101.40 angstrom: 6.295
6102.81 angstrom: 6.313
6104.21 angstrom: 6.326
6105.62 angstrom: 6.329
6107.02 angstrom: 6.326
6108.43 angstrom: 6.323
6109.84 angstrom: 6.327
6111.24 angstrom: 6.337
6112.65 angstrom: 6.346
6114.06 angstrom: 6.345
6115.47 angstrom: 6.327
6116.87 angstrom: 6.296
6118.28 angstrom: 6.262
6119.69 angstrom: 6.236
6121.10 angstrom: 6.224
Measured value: 0.6 angstrom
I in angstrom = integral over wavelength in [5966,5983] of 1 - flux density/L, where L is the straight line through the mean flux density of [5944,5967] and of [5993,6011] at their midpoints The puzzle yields 0.20 angstrom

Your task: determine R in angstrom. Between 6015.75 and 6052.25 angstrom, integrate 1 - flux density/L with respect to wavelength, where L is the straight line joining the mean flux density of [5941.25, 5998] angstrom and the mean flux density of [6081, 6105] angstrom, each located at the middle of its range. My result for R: 0.4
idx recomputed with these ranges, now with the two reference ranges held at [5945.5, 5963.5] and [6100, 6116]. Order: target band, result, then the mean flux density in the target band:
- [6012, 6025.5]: 0.26 angstrom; 6.23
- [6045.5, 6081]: -0.75 angstrom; 6.47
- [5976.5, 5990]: 0.18 angstrom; 6.27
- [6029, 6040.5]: 0.12 angstrom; 6.28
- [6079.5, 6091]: -0.21 angstrom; 6.45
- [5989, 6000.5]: -0.10 angstrom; 6.42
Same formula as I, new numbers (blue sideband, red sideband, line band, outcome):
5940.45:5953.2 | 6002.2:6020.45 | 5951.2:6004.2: -1.48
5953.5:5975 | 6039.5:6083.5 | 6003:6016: 0.58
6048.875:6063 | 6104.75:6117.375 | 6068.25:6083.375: -0.59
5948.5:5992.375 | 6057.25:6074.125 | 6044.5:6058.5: 0.14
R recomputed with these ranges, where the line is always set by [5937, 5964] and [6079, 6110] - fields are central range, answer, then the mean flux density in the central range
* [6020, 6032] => 0.22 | 6.23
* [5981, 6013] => 0.20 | 6.29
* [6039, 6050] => 0.10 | 6.3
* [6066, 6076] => -0.35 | 6.6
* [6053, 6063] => -0.03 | 6.38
